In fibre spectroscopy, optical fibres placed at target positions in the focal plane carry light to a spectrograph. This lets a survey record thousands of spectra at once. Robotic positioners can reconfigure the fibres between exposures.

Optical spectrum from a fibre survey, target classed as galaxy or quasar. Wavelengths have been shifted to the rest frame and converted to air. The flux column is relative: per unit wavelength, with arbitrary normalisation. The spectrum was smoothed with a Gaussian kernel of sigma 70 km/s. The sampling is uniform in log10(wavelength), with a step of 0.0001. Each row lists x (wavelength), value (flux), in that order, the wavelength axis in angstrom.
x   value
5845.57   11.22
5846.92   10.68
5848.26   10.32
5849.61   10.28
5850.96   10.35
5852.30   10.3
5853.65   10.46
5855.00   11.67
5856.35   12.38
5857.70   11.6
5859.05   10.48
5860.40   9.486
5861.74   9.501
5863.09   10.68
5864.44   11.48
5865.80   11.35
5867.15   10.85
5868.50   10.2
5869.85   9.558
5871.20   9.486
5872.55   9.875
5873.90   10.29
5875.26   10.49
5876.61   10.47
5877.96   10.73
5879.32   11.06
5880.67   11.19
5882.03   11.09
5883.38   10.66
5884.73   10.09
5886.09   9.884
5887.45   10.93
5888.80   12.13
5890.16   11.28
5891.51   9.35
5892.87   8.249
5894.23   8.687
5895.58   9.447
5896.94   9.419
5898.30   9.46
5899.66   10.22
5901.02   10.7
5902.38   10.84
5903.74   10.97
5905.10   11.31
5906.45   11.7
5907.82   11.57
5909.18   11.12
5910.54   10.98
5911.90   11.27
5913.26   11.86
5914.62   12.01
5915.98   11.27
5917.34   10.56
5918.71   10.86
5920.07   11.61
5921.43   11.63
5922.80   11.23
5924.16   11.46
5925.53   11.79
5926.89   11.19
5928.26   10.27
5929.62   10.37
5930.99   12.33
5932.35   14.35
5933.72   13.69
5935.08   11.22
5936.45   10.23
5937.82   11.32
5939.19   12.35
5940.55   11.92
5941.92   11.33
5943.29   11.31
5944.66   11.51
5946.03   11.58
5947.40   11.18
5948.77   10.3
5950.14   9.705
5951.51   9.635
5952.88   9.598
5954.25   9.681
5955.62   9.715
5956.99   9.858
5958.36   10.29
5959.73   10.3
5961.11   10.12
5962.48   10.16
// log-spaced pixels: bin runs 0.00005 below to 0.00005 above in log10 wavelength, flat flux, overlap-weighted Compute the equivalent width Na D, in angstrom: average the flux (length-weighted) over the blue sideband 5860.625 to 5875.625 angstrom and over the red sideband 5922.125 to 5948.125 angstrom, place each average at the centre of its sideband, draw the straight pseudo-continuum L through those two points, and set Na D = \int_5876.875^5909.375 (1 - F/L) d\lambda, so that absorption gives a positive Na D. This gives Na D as 0.91 angstrom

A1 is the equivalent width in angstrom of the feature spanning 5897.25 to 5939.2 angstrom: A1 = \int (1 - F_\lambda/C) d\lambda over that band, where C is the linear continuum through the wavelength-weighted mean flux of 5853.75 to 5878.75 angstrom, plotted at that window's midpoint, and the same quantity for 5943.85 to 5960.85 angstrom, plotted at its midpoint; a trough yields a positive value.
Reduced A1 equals -3.69 angstrom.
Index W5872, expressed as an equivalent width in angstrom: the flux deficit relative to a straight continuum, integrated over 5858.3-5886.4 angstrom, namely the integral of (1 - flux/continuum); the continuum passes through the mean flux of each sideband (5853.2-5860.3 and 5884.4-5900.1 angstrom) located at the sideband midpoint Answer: 0.49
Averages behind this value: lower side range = 11.2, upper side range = 9.92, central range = 10.4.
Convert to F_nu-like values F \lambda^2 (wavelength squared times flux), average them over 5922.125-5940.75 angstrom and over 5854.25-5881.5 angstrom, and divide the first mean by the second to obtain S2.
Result 1.1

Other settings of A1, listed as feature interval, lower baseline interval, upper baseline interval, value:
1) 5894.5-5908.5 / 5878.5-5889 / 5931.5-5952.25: 0.6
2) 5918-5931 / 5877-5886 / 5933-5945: 0.2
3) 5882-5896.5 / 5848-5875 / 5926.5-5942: 1.2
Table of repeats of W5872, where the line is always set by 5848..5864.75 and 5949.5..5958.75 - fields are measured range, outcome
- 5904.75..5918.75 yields -1.6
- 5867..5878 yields 0.4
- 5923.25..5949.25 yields -4.3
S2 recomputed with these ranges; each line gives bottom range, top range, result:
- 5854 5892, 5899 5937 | 1.08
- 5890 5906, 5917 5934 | 1.17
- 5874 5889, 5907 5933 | 1.08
